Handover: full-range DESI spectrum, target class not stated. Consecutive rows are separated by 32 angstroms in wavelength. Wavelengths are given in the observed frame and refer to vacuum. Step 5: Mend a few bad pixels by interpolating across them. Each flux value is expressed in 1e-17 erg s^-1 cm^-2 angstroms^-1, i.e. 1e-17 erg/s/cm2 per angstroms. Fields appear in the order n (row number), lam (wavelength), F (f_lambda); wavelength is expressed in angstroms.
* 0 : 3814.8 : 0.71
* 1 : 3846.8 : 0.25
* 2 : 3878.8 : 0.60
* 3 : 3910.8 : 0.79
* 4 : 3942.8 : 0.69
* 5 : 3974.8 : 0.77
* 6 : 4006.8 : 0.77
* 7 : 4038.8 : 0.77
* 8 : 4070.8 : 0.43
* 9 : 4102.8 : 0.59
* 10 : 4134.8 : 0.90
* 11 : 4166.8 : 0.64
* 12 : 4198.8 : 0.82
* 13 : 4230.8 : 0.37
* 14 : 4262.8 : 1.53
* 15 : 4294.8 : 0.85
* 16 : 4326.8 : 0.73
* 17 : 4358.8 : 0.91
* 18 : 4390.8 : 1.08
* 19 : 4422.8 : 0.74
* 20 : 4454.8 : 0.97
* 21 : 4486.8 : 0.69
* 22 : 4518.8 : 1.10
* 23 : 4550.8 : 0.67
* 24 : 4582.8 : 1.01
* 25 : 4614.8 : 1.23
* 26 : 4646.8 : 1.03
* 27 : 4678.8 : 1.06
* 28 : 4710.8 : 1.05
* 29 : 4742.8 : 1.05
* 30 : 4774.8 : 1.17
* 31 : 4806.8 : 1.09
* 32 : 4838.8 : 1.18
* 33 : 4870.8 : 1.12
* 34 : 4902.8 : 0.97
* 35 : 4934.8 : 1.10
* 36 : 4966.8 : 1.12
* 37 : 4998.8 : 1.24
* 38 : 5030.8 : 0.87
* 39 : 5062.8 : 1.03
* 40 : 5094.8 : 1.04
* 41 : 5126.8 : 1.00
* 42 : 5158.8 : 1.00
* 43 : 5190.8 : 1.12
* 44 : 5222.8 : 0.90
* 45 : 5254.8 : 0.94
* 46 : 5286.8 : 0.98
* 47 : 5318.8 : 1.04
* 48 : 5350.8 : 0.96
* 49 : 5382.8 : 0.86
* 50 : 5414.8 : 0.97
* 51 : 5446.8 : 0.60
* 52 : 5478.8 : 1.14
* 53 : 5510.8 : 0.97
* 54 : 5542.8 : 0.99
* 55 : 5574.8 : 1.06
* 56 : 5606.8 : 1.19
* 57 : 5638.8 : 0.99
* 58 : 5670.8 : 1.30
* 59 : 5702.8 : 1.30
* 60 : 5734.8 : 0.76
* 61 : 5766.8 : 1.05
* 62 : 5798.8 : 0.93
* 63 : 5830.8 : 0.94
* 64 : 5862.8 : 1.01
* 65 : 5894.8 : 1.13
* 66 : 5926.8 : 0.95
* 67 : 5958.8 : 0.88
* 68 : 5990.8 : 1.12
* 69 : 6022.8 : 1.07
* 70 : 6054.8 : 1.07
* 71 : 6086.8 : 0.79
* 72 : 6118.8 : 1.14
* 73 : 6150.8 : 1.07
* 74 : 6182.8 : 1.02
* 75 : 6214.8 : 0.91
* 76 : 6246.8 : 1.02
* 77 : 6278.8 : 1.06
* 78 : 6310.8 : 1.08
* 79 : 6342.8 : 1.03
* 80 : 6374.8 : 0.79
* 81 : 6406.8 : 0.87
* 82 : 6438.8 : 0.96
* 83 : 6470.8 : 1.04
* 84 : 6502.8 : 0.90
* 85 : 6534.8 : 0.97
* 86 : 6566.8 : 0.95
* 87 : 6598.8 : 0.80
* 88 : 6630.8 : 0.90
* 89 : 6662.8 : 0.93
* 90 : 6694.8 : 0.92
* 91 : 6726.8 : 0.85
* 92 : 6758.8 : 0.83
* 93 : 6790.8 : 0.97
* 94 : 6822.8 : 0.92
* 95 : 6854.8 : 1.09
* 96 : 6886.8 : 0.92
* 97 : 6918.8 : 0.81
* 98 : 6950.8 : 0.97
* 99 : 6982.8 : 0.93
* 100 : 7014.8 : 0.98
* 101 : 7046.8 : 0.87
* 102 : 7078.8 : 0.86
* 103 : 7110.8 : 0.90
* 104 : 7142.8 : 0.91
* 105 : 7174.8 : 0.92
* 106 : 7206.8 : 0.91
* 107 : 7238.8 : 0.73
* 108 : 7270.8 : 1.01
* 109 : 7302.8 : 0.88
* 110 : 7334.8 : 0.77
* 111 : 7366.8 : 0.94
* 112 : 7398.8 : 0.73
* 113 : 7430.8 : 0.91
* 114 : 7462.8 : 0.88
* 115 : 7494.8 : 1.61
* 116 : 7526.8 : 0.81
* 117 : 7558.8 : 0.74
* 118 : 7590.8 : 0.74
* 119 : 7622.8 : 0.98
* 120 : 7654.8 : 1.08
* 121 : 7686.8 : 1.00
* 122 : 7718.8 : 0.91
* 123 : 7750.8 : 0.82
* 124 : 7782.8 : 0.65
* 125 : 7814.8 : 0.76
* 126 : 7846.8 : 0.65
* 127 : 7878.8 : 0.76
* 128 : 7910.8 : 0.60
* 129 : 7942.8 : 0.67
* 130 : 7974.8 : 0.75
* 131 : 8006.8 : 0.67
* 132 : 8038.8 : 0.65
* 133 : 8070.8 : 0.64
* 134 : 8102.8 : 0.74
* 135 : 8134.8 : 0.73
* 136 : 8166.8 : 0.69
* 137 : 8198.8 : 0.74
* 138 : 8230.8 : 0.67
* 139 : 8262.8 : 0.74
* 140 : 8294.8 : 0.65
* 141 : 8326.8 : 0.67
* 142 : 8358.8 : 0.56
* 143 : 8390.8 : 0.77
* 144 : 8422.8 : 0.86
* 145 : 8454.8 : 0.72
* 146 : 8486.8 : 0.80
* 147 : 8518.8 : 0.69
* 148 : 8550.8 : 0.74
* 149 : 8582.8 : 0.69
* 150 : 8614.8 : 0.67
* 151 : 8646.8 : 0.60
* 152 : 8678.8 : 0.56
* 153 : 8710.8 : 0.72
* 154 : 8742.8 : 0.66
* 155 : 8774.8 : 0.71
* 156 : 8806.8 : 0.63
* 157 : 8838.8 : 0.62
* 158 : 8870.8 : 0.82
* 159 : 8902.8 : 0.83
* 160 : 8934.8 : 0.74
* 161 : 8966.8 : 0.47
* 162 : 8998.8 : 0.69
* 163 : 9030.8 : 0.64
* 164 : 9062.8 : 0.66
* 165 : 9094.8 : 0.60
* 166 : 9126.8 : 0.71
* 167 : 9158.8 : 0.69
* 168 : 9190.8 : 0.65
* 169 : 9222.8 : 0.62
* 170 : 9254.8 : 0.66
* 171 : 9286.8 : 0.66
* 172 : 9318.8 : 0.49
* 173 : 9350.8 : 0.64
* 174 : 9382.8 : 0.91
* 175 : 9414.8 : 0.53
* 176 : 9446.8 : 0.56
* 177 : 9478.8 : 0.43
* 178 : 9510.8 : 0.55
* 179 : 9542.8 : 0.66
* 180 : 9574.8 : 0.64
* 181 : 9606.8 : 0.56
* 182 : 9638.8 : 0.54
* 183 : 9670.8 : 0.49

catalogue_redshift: 0.14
